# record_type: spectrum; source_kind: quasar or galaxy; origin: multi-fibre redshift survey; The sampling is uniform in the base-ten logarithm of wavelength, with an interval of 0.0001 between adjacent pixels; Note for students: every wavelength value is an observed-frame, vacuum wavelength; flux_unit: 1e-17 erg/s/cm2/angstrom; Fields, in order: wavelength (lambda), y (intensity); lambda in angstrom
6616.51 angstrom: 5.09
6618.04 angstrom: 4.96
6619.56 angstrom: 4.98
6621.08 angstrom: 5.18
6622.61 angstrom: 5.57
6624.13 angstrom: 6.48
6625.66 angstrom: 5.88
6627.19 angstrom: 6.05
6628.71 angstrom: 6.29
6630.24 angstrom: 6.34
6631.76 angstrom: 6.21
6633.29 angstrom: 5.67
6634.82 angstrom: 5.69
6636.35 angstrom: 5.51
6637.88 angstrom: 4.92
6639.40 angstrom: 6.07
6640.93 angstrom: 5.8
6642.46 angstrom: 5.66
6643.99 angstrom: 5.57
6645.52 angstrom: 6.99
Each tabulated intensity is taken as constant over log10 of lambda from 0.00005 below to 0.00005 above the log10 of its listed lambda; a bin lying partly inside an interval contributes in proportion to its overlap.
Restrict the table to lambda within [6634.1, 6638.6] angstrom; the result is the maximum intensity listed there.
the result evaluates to 5.69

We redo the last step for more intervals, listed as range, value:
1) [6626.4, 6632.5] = 6.34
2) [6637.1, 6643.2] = 6.07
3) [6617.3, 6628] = 6.48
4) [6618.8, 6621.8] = 5.18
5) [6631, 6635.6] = 6.21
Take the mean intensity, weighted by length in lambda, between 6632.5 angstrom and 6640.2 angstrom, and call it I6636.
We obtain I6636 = 5.57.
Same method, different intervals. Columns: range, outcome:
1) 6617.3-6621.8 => 5.05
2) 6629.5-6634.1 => 6.07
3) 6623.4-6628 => 6.13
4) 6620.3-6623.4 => 5.39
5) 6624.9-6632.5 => 6.16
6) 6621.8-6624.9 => 6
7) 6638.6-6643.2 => 5.84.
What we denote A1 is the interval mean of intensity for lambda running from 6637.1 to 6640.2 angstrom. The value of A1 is 5.51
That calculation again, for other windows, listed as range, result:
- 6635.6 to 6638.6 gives 5.21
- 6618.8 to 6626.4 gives 5.62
